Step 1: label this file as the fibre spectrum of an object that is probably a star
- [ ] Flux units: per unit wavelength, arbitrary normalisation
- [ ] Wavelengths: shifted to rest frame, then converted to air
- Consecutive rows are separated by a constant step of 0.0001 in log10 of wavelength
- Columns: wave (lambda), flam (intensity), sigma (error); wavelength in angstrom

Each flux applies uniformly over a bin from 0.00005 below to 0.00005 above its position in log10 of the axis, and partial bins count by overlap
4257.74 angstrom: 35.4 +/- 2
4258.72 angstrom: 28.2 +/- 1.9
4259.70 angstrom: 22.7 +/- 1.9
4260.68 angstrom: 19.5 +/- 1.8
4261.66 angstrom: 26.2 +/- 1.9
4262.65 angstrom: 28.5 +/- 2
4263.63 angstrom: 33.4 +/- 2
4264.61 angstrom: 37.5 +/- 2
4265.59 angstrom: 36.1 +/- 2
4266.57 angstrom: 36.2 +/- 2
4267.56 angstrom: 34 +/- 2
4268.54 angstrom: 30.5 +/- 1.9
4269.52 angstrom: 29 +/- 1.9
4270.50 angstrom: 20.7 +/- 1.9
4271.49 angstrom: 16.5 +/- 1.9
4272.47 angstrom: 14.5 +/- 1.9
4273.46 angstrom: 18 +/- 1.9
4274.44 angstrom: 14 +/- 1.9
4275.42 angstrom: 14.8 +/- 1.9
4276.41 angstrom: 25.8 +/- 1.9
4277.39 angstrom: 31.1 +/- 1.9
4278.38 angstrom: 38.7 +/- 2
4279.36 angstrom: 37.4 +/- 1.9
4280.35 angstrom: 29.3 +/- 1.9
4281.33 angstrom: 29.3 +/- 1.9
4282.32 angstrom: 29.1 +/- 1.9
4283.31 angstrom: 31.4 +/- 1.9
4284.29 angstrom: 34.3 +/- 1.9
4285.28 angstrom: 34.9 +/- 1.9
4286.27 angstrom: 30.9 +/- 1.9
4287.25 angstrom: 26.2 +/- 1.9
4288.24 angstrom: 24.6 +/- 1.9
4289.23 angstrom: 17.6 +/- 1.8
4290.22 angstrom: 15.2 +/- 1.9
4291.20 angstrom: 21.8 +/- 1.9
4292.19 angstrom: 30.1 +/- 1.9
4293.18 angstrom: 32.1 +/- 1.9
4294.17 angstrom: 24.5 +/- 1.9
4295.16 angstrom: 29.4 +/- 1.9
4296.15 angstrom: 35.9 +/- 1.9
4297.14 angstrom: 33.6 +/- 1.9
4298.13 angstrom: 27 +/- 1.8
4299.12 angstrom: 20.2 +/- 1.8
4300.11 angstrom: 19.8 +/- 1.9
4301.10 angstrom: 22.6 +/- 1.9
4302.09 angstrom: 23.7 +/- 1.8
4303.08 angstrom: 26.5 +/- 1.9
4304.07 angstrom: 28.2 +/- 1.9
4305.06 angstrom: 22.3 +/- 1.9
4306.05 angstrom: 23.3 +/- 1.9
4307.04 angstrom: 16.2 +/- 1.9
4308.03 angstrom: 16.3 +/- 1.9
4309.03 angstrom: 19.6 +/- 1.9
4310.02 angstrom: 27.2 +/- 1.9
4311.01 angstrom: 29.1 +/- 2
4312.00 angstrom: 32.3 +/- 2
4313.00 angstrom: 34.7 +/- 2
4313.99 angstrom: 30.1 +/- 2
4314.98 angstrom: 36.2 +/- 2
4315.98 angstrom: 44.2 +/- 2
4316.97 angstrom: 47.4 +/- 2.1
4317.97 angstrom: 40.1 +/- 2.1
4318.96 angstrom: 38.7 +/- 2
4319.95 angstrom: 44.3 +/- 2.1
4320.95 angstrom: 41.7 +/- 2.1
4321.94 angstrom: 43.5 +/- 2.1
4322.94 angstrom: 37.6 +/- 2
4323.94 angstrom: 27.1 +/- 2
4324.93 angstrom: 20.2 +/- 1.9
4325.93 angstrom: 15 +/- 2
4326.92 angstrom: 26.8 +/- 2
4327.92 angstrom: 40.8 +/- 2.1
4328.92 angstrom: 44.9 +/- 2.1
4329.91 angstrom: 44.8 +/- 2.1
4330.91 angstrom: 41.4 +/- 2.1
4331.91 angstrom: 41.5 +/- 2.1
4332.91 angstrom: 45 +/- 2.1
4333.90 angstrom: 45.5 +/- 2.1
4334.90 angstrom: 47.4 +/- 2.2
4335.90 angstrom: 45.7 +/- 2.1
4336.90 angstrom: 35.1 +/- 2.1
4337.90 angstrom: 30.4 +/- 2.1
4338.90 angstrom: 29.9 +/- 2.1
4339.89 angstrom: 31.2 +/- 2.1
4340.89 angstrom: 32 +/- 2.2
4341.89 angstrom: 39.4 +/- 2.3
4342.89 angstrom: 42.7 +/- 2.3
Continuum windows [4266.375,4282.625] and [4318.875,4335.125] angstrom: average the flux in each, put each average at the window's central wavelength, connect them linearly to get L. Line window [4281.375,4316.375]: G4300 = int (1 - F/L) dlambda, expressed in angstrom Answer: 4.8 angstrom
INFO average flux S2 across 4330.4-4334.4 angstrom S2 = 43.3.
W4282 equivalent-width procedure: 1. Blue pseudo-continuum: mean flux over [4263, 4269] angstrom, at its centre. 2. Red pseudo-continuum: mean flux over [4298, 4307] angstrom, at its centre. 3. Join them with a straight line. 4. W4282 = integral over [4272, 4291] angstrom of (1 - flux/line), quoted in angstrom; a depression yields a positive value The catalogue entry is 2.2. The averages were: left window 34.5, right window 23.2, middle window 26.1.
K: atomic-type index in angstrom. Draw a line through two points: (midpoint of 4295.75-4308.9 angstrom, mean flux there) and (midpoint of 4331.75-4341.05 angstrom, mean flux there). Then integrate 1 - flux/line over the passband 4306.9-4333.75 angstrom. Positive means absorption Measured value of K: -2.45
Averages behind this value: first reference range 24.1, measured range 34.7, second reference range 38.5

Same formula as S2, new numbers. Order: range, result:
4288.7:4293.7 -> 23.4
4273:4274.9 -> 16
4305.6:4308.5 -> 18.6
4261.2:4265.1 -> 31.4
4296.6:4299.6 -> 27.1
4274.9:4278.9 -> 27.6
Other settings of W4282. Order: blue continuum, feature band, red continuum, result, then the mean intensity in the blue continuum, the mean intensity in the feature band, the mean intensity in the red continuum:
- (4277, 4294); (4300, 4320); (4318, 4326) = 2.2 angstrom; 28.9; 29.5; 34.9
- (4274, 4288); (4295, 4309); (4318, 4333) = 3.5 angstrom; 29.1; 24.4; 36.8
